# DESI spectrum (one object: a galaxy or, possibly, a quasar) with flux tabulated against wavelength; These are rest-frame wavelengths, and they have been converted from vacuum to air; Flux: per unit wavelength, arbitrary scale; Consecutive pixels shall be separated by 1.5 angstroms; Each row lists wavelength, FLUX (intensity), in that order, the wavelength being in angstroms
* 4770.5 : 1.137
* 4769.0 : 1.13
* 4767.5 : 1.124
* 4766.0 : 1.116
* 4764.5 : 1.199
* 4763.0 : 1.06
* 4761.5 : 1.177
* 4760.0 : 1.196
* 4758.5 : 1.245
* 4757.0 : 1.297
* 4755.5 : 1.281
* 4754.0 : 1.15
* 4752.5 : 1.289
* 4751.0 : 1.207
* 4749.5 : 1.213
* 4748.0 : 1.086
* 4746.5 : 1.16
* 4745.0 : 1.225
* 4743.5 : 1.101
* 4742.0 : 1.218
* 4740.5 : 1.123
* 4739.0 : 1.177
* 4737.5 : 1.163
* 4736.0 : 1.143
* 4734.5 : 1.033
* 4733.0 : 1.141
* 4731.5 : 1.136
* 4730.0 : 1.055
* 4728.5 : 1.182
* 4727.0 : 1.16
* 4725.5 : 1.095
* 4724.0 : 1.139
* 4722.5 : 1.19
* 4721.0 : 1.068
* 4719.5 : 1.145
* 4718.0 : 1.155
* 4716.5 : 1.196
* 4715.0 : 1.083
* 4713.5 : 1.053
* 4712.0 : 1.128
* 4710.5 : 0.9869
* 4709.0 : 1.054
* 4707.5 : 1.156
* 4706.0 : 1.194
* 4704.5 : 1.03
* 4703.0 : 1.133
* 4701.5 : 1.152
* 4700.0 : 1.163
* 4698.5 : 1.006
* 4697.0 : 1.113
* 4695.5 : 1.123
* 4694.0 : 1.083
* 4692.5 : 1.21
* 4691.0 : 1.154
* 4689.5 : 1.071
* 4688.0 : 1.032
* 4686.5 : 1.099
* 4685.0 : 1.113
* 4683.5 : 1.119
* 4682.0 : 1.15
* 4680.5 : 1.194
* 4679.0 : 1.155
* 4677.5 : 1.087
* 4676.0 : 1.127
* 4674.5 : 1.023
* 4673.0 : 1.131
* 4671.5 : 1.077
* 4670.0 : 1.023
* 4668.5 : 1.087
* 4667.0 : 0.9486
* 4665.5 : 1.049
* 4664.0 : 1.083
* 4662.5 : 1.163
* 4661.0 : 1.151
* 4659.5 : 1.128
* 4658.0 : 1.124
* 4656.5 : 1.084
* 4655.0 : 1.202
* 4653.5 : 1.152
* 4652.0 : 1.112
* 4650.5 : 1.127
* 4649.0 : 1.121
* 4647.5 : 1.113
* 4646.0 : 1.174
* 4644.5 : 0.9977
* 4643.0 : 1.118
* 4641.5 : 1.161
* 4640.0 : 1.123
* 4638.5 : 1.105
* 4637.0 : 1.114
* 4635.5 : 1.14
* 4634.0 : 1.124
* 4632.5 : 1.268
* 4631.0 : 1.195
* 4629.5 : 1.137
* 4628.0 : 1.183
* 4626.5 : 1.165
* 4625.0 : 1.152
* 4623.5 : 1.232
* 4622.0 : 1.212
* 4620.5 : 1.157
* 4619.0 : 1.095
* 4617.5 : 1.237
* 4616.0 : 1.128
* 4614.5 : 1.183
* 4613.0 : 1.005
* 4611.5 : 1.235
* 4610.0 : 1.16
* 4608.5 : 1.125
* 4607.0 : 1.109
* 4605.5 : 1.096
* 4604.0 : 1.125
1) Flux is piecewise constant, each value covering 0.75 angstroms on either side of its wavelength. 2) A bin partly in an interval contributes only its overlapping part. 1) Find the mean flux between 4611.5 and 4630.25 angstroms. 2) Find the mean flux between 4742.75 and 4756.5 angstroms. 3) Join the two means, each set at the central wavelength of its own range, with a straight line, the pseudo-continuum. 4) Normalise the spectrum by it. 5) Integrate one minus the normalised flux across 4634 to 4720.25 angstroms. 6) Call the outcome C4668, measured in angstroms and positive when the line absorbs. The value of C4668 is 4.7 angstroms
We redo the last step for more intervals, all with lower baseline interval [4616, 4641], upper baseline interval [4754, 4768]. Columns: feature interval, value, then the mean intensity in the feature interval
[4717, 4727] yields 0.4 angstroms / 1.14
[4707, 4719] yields 0.8 angstroms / 1.1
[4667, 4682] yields 1.0 angstroms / 1.1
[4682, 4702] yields 1.1 angstroms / 1.11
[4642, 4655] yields 0.5 angstroms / 1.12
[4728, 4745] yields 0.7 angstroms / 1.14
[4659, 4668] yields 0.6 angstroms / 1.09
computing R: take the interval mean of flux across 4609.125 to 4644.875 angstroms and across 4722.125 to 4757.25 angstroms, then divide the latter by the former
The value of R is 1.0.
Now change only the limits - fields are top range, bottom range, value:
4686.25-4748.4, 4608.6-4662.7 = 0.98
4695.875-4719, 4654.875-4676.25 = 1.02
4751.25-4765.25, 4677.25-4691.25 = 1.08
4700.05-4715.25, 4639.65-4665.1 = 0.98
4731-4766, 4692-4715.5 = 1.06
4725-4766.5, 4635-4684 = 1.05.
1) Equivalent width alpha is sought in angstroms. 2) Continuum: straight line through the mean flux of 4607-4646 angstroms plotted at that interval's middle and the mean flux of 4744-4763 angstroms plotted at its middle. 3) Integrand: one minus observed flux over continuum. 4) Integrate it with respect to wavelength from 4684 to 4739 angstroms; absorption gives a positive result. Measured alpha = 3.2 angstroms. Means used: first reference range 1.15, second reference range 1.2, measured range 1.12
